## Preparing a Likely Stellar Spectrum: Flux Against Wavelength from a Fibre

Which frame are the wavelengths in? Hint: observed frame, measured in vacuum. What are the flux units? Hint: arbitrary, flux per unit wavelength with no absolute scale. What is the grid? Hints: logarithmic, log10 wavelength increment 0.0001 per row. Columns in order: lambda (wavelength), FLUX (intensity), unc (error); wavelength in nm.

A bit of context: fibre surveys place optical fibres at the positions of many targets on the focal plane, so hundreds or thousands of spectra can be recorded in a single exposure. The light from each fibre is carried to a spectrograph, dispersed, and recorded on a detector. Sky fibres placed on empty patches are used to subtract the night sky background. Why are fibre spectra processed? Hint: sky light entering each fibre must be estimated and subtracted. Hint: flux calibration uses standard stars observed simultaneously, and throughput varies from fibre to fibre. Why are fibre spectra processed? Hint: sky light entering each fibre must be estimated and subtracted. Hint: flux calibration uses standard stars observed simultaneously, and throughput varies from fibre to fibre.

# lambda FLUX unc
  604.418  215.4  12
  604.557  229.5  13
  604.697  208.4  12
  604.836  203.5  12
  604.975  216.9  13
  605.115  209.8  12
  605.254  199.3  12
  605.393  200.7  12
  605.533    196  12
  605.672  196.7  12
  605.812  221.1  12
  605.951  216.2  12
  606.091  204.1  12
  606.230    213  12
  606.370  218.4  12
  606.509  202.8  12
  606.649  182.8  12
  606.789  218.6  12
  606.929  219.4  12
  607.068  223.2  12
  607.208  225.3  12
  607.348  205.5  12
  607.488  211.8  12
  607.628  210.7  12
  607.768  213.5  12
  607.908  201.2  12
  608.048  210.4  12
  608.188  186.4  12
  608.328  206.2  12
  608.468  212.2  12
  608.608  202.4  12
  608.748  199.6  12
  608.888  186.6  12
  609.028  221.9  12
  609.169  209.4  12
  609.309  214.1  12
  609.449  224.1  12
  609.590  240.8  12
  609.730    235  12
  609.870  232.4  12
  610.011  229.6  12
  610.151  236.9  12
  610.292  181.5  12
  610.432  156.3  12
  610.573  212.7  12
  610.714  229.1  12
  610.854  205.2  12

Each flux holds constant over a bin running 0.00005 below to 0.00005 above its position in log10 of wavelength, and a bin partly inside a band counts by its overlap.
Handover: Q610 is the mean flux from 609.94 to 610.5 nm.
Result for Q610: 201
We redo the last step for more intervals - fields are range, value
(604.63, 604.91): 207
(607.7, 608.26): 203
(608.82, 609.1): 204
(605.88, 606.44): 213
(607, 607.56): 216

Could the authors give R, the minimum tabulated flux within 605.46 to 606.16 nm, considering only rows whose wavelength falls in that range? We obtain 196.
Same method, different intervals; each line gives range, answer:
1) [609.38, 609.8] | 224.1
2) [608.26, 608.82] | 199.6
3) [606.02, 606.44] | 204.1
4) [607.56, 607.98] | 201.2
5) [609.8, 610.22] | 229.6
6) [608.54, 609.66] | 186.6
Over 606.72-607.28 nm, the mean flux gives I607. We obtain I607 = 222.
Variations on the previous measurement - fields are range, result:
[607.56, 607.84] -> 212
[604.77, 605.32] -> 207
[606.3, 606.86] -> 206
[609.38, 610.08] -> 232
